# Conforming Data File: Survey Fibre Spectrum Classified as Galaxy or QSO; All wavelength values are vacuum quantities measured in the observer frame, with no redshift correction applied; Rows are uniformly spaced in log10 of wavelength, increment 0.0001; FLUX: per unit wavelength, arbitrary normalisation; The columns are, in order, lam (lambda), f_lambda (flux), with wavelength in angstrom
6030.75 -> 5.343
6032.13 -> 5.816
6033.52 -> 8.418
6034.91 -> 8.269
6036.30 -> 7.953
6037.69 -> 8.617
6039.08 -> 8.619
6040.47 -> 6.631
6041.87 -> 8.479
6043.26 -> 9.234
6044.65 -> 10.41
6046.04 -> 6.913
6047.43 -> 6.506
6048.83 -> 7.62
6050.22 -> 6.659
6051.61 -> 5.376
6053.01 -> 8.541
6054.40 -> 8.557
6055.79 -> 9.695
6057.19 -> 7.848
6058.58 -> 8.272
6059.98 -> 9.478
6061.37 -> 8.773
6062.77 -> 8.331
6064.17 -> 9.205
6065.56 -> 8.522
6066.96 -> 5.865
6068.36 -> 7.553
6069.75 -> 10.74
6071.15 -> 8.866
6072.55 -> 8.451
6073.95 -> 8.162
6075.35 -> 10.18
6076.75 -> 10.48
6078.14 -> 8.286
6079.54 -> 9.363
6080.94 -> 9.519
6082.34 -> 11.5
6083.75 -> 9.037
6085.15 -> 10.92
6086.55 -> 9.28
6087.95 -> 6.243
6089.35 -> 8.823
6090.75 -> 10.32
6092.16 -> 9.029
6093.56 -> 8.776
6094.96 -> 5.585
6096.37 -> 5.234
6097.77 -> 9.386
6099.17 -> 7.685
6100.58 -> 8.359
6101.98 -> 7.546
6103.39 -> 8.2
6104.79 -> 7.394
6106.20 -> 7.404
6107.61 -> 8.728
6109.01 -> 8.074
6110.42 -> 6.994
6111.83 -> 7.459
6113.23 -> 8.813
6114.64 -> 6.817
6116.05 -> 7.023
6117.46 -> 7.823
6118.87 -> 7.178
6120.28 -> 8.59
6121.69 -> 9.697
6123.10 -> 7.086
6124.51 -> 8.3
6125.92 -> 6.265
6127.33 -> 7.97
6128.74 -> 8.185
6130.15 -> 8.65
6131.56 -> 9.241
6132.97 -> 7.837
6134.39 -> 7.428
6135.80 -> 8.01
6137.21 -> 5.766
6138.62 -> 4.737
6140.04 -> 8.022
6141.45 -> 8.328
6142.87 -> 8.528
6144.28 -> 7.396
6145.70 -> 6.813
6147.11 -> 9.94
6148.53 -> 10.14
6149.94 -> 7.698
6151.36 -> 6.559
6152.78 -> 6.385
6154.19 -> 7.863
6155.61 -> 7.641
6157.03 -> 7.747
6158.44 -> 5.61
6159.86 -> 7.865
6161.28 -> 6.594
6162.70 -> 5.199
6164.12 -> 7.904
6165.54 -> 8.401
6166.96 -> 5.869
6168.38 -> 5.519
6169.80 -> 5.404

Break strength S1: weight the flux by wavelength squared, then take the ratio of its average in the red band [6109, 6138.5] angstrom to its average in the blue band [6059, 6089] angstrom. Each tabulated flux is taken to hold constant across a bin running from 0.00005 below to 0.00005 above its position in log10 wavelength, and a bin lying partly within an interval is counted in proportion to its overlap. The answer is 0.87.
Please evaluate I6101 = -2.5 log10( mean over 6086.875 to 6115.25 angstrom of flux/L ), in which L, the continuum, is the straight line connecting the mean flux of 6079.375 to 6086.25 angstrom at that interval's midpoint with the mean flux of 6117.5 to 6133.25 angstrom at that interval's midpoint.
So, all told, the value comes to 0.17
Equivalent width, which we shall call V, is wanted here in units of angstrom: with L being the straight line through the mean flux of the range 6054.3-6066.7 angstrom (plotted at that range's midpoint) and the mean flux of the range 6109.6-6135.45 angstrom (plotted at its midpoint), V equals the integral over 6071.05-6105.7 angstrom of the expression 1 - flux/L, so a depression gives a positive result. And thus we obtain -1.5 angstrom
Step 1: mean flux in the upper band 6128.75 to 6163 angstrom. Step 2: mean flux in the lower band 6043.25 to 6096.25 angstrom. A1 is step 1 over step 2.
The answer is 0.88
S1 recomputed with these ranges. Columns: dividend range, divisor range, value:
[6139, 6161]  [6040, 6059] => 1.00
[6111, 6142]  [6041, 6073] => 0.95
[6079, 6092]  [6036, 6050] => 1.19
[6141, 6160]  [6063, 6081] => 0.90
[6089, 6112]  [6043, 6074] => 0.98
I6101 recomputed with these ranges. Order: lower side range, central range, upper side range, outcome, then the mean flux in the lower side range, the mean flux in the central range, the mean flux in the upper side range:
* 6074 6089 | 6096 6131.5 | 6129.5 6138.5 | 0.060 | 9.41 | 7.85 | 7.62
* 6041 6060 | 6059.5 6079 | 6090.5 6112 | -0.105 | 8.05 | 8.78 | 7.84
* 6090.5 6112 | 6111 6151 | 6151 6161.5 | -0.059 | 7.84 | 7.83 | 7.07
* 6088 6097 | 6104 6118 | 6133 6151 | 0.021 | 7.86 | 7.65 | 7.71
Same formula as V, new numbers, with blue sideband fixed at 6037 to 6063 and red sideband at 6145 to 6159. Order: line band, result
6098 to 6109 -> -0.1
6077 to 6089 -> -2.0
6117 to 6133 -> -0.6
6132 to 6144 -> 0.5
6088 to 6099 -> -0.1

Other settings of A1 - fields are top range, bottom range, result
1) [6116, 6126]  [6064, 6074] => 0.94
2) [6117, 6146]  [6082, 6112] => 0.94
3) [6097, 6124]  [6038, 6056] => 1.00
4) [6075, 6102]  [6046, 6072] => 1.09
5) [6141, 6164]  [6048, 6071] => 0.92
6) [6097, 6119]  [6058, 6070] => 0.93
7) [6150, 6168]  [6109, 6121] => 0.92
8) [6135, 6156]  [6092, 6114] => 0.98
